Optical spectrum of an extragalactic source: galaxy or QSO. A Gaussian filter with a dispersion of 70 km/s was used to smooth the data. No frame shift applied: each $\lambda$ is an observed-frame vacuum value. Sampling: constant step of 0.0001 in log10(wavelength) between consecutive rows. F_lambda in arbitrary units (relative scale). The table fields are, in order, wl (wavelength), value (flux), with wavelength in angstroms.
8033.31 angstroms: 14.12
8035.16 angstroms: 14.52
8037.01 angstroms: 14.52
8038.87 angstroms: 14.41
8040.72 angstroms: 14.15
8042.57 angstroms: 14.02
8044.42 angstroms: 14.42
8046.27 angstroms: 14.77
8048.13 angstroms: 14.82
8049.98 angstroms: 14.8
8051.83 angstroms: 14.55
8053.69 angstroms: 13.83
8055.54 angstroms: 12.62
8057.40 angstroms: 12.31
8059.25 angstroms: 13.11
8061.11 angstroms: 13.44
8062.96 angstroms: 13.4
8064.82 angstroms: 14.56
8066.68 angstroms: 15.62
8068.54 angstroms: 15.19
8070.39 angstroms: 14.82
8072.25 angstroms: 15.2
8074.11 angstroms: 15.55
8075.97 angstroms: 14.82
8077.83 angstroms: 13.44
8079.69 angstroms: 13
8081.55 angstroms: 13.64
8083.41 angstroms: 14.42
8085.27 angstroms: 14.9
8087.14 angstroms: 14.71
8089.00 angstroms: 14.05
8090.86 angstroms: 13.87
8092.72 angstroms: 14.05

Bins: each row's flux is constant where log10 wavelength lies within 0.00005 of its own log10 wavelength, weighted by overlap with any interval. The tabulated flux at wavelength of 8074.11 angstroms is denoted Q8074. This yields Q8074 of 15.55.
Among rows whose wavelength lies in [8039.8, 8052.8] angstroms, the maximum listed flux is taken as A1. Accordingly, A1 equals 14.82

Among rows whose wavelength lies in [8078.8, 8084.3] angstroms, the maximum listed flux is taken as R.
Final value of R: 14.42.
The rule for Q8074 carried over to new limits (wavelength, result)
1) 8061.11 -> 13.44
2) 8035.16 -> 14.52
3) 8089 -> 14.05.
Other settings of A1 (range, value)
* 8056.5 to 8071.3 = 15.62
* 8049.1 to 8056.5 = 14.8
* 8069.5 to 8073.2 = 15.2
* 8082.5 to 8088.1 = 14.9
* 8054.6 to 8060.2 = 13.11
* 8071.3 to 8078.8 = 15.55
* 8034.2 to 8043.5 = 14.52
